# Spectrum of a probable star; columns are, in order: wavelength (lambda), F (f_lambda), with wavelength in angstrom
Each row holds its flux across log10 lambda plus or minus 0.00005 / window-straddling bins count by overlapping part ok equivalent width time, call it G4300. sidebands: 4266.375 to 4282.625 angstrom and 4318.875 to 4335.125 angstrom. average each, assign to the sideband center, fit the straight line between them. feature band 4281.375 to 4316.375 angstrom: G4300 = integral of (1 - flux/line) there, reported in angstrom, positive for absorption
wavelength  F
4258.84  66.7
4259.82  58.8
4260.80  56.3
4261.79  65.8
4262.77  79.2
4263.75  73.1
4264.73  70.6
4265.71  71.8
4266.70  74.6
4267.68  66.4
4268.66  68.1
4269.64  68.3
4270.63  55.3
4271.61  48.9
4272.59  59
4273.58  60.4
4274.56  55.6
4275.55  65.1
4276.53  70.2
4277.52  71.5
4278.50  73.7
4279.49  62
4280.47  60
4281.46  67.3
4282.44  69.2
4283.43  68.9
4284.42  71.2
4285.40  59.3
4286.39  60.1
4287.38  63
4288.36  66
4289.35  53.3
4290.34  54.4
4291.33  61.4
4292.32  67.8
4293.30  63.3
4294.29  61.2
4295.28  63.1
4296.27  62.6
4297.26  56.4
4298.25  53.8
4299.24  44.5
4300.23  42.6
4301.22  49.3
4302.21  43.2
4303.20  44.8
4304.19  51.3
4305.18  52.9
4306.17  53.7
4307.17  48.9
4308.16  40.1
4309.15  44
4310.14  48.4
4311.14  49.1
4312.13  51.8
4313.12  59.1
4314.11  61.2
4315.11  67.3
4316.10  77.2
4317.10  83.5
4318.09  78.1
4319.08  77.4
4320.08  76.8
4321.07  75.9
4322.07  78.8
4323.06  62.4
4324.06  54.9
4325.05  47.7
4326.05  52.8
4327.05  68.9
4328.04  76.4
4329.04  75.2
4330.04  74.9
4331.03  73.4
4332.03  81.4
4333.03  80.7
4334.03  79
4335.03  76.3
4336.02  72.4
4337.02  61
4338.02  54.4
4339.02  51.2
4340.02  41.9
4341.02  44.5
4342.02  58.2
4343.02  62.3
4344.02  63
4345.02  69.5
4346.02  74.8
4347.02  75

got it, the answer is 5.5 angstrom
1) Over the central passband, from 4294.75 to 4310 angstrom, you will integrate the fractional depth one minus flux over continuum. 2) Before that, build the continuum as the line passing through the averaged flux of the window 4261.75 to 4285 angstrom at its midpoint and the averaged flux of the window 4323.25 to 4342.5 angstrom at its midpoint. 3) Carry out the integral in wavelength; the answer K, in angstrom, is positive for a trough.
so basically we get 3.6 angstrom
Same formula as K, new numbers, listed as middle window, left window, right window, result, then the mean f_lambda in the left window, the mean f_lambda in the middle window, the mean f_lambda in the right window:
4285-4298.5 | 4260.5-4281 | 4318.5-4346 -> 1.1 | 65.6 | 60.5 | 66.5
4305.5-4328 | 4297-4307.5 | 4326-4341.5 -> -1.8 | 49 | 62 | 66.9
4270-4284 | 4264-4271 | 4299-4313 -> -0.1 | 68.2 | 63.4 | 47.8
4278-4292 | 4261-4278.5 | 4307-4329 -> 0.3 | 66.1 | 63.6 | 63.2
